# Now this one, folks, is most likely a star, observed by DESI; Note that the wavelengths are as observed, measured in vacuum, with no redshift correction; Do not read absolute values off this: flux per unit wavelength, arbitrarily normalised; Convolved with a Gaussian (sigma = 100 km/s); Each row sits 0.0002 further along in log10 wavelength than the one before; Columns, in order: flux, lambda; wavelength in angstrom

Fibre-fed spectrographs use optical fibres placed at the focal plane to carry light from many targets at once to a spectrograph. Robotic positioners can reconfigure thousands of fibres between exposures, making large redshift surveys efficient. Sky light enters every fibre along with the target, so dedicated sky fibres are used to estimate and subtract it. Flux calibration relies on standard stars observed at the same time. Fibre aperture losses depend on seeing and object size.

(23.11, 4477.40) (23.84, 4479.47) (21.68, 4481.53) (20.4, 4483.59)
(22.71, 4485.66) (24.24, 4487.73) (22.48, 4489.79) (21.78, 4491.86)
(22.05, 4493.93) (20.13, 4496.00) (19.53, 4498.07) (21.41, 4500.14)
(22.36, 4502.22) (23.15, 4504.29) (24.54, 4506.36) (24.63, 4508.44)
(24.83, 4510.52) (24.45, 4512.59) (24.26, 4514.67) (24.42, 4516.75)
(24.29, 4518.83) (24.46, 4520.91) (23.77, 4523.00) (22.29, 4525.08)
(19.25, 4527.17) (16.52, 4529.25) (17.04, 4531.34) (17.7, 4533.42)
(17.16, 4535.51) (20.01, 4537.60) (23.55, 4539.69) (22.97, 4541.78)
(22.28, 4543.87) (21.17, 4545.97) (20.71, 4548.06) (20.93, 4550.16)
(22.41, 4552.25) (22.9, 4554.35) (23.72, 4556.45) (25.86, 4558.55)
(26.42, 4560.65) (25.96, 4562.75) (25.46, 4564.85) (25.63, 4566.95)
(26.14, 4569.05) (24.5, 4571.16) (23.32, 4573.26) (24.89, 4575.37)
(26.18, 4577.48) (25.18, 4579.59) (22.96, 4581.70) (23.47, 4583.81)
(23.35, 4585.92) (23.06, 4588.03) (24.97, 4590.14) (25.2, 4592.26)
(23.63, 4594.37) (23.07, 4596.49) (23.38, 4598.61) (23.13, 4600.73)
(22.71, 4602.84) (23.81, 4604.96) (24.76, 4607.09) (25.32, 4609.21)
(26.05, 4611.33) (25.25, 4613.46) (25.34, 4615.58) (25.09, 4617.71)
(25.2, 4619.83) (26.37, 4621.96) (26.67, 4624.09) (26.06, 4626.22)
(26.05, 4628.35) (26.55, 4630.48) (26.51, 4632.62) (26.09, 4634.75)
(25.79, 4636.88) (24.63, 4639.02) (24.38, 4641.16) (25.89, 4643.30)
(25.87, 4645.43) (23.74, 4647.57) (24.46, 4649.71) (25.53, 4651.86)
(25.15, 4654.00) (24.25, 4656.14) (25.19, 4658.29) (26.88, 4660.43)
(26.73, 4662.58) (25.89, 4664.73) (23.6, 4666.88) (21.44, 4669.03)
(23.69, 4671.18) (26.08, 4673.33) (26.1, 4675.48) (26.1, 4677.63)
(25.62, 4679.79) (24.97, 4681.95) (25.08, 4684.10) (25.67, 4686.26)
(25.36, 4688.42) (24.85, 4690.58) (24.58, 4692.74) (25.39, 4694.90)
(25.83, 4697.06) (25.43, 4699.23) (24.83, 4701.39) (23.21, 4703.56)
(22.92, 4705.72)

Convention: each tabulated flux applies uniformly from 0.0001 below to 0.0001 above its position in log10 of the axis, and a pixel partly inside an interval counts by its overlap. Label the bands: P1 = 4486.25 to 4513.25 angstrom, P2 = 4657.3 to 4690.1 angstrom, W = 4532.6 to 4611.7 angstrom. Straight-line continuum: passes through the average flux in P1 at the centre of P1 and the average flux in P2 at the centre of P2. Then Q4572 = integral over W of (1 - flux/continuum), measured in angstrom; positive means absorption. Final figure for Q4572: 0.8 angstrom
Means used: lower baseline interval 22.7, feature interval 23.5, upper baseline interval 25.2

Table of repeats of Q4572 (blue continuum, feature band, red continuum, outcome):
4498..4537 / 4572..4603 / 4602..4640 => 0.5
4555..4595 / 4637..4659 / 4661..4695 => 0.0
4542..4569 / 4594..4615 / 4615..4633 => 1.0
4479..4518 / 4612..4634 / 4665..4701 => -1.5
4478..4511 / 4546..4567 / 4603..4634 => 0.2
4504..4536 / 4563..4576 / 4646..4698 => -1.1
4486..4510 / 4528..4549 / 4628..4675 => 3.0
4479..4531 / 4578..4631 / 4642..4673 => -1.3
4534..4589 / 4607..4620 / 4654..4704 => -0.6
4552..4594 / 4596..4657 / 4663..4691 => -0.7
